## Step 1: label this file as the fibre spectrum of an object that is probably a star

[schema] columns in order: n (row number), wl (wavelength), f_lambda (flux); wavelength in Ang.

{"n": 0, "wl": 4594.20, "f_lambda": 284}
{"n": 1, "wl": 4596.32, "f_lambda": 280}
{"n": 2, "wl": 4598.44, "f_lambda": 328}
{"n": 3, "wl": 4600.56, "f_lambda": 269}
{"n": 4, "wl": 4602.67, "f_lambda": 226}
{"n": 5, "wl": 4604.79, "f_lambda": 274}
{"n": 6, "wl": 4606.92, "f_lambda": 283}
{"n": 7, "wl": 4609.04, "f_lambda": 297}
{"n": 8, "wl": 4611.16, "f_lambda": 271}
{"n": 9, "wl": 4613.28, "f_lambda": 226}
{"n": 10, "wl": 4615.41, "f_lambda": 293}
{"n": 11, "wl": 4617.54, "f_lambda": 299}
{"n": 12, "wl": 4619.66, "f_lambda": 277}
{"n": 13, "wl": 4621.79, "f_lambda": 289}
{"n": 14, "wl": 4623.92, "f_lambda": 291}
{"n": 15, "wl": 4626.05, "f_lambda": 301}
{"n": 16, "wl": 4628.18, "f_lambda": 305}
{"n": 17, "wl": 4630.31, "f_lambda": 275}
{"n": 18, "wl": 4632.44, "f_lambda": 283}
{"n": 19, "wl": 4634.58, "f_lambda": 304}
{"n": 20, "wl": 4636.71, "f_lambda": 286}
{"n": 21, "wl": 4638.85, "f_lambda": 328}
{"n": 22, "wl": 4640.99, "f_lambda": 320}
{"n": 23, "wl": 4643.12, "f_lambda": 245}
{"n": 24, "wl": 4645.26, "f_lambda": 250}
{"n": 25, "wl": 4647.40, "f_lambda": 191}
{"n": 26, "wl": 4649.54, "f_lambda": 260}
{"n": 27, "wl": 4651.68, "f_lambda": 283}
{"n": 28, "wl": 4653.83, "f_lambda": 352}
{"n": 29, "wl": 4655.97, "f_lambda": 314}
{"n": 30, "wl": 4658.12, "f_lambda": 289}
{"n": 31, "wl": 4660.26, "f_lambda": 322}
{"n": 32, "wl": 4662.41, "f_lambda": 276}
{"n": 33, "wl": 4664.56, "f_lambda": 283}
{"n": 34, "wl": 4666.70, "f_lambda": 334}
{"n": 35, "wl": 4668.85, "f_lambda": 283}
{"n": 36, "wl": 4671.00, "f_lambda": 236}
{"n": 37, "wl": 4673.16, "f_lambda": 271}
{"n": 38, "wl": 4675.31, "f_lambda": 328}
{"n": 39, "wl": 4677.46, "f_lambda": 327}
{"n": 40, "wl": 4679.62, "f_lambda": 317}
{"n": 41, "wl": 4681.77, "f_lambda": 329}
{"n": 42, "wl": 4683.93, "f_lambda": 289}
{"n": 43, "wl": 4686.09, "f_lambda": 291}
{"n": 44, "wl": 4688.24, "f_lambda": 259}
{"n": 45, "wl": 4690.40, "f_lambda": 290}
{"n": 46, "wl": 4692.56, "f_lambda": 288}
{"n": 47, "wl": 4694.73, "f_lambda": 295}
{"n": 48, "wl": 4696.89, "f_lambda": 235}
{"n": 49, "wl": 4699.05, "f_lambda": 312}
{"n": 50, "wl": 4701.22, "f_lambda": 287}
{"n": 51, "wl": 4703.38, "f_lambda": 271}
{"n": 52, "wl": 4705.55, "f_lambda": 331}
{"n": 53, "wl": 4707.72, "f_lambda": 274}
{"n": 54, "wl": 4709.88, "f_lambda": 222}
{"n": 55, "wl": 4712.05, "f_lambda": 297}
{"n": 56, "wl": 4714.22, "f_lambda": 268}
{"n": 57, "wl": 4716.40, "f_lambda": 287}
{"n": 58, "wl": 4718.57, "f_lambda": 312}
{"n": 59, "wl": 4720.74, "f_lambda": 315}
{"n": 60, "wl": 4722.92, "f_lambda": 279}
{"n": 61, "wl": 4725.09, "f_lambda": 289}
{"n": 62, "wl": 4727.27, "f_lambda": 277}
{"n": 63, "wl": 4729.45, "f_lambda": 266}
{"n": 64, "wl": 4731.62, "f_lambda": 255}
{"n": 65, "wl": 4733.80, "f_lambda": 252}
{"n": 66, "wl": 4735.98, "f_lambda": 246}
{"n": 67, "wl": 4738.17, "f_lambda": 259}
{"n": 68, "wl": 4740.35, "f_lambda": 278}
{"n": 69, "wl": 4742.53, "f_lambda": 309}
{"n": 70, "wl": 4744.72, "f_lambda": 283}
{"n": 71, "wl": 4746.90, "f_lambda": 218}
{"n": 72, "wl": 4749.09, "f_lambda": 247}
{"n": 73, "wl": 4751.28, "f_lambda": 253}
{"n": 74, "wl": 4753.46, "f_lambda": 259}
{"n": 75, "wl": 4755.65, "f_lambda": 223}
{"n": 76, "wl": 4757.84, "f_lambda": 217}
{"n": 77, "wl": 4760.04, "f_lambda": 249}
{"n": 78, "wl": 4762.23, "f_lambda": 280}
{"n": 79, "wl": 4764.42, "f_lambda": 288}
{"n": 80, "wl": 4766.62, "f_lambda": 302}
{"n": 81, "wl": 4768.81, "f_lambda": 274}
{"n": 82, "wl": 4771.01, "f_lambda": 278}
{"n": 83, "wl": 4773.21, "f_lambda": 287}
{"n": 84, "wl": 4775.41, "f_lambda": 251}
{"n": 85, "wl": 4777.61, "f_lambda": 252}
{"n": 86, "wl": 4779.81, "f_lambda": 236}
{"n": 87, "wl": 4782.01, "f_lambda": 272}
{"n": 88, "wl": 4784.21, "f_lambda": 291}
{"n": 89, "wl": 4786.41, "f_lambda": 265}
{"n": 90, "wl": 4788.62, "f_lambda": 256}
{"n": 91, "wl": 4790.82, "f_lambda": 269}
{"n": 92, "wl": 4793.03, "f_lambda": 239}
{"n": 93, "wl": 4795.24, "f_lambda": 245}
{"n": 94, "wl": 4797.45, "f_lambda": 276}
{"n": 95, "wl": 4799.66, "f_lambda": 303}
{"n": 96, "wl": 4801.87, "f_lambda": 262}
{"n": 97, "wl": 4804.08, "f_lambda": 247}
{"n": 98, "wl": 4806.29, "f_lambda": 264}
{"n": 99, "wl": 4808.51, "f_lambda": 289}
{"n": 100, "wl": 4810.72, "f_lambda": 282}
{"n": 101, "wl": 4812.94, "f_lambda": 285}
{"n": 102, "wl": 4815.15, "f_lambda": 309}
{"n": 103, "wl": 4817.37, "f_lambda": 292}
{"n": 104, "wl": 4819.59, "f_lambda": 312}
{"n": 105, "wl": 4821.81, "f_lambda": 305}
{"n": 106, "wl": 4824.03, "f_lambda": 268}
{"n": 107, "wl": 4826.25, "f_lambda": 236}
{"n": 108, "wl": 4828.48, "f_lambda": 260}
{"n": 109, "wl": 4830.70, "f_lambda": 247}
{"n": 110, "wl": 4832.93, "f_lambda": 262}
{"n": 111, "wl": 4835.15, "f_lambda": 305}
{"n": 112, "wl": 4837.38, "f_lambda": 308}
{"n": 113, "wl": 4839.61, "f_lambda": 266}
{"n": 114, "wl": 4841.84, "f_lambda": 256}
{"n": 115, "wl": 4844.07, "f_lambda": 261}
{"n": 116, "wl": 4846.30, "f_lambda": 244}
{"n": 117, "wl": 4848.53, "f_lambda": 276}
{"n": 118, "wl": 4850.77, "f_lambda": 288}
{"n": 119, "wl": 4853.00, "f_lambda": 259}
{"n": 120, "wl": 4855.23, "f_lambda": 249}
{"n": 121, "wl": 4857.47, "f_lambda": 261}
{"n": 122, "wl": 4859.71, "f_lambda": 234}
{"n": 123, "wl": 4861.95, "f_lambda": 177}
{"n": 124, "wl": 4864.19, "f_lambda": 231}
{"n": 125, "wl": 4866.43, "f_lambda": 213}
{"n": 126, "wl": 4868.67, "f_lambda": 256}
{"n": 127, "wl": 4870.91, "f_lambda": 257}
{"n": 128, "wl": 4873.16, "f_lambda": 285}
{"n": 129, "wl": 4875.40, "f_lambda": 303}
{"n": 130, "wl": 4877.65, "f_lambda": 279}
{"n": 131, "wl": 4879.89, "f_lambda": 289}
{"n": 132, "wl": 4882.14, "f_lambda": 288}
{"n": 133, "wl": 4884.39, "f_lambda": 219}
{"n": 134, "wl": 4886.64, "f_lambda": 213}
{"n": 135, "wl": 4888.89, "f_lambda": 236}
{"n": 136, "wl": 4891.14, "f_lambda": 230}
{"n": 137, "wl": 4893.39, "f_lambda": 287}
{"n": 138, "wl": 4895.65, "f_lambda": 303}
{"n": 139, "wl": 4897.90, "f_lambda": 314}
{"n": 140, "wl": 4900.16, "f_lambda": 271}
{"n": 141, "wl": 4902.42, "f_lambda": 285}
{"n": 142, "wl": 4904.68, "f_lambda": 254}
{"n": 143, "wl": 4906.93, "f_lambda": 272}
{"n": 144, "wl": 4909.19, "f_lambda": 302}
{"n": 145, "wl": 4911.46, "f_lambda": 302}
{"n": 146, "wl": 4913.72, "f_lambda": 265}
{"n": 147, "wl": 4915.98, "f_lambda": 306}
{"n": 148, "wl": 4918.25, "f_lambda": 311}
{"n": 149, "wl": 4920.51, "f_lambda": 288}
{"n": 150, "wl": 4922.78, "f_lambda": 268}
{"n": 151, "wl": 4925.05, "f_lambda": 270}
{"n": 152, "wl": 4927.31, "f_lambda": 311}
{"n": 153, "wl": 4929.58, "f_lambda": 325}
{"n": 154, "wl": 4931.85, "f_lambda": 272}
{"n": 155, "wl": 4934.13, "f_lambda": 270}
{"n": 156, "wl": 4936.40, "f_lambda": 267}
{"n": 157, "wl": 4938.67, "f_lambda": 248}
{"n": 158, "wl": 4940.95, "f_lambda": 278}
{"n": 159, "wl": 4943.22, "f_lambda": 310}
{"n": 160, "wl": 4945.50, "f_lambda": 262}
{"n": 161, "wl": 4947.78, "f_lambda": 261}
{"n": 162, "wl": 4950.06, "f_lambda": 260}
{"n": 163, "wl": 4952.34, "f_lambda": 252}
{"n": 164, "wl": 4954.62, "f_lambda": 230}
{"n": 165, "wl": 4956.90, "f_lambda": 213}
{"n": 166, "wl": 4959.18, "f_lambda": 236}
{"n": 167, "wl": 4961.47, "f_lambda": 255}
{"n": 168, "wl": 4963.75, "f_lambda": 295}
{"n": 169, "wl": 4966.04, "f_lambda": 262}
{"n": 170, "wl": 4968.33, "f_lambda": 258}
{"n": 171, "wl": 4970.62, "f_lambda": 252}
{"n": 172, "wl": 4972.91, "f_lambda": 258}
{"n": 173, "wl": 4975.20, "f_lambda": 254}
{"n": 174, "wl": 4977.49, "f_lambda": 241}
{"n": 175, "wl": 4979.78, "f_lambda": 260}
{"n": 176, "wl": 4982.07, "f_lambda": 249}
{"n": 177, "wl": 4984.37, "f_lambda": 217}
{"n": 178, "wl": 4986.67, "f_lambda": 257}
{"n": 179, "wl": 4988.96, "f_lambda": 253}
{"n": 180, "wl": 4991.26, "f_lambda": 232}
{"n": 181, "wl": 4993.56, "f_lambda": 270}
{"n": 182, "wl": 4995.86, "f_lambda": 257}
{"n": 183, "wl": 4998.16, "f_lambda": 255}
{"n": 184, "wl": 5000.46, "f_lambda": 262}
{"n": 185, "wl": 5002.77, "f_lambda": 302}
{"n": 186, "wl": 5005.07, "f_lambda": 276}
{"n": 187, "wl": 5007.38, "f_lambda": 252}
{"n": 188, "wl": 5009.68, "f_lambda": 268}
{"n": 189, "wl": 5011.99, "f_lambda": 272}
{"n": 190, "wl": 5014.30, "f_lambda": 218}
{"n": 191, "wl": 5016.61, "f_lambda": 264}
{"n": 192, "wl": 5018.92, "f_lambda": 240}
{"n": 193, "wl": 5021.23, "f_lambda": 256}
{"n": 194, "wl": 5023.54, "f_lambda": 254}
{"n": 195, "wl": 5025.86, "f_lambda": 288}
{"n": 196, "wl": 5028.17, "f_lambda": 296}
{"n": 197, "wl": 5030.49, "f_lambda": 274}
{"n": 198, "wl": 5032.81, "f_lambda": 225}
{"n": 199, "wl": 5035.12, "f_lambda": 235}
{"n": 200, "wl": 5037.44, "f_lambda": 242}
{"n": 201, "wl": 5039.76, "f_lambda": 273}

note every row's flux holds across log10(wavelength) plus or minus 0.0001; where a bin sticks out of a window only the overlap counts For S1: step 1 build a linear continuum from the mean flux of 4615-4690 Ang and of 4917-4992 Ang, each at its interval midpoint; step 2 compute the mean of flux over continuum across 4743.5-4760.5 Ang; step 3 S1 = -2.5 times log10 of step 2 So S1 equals 0.16 mag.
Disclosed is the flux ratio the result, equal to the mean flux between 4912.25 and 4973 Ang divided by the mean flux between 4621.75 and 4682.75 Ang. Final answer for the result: 0.92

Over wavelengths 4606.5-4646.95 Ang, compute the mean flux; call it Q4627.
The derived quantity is 284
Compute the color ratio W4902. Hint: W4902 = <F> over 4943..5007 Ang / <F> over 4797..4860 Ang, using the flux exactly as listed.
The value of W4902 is 0.94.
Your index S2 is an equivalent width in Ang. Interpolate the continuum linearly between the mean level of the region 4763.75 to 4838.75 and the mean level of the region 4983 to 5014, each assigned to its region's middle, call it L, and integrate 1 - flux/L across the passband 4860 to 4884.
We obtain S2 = 1.1 Ang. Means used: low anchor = 274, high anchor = 258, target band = 256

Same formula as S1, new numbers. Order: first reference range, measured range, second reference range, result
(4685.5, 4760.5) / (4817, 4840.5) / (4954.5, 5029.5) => -0.05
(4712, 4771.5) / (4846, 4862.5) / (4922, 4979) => 0.07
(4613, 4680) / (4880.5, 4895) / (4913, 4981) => 0.10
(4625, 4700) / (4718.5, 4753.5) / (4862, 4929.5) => 0.06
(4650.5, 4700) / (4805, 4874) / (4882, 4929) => 0.07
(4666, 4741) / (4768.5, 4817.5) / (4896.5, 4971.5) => 0.04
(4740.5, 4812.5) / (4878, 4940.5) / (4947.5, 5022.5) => -0.08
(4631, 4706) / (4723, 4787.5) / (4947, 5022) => 0.06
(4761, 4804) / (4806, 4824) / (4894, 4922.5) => -0.07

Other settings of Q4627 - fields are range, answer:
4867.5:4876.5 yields 275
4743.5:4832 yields 267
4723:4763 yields 259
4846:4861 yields 259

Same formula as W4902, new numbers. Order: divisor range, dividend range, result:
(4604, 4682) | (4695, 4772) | 0.94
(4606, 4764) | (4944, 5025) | 0.91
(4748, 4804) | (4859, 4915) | 1.00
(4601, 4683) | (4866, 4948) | 0.96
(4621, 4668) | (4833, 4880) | 0.90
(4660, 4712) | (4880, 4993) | 0.92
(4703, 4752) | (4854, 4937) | 0.98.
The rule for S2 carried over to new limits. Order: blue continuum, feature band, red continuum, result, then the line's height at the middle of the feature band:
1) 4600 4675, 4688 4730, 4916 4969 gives -0.5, 280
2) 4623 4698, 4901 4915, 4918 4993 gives -0.7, 267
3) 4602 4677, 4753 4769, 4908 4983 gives 1.0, 279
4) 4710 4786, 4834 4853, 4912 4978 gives -0.4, 269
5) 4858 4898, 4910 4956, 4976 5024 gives -4.1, 255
